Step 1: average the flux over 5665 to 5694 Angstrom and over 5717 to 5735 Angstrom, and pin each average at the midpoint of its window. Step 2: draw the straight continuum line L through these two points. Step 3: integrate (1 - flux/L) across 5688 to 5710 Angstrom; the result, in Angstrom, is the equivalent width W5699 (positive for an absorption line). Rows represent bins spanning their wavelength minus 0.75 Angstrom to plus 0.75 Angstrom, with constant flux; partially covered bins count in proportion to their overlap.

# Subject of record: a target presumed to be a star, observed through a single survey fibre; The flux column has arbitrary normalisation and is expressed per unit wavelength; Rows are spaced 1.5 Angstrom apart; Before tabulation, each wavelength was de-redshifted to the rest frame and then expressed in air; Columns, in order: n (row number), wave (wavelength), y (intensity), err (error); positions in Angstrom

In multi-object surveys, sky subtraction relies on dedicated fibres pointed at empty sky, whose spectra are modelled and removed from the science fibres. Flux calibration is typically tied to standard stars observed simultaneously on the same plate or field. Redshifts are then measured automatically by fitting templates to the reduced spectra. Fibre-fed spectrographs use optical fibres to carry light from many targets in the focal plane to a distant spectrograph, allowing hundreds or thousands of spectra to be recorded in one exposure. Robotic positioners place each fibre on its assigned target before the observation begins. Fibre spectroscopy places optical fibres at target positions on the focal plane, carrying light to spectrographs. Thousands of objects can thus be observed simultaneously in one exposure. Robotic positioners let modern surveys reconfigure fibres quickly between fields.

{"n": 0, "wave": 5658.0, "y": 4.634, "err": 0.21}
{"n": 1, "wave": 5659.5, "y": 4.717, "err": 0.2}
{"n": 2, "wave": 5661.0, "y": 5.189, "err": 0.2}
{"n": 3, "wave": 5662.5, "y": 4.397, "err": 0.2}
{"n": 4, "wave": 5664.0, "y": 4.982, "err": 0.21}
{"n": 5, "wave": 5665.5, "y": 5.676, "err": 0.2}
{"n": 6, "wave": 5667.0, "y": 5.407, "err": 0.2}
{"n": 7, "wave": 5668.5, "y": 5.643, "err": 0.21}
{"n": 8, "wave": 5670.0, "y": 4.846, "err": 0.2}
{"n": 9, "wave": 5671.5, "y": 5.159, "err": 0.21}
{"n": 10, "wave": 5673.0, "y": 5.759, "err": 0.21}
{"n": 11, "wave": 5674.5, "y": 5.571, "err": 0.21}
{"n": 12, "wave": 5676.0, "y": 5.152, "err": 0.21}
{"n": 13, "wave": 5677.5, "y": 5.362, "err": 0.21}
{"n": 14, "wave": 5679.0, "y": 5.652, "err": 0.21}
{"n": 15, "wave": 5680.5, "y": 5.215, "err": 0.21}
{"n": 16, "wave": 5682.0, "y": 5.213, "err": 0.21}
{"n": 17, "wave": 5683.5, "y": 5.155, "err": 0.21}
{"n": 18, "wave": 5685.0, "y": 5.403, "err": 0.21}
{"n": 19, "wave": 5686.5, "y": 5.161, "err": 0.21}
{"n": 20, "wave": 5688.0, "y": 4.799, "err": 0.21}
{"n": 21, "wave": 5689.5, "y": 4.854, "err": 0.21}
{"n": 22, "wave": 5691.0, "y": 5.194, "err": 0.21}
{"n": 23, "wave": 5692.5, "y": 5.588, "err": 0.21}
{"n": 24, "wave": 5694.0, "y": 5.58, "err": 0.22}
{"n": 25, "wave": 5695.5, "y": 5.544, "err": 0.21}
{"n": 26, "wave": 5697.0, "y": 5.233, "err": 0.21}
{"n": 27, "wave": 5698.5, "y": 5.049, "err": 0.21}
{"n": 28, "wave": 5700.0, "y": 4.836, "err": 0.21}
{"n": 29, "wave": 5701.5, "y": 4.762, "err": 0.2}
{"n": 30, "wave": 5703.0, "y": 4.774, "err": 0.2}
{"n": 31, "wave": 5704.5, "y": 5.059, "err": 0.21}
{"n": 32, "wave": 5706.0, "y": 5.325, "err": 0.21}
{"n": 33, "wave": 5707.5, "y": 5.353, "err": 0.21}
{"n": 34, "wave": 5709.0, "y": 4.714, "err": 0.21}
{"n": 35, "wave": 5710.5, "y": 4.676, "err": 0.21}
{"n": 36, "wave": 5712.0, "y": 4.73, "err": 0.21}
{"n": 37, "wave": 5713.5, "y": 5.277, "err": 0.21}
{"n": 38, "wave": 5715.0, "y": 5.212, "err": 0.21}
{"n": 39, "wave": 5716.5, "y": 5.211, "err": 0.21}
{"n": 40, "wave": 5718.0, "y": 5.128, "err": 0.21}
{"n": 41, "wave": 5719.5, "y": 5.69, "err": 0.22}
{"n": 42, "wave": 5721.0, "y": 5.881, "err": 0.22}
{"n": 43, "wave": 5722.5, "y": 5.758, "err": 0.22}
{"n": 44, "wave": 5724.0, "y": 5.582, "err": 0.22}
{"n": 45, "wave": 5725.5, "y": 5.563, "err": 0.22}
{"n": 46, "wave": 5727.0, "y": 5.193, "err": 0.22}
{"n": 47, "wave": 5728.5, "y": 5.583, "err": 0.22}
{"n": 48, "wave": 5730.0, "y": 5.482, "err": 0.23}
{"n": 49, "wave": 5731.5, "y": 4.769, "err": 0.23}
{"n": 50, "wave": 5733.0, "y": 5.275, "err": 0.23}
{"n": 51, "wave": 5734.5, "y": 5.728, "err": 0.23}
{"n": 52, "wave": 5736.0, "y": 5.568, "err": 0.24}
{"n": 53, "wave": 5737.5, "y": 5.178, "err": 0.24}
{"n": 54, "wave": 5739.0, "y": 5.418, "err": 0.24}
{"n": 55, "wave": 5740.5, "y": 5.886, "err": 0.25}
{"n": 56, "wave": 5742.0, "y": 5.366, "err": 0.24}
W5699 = 1.05 Angstrom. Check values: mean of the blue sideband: 5.31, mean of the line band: 5.12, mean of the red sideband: 5.46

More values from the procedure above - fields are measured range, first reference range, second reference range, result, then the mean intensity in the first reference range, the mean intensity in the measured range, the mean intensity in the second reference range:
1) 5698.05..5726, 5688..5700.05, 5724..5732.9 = 0.5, 5.23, 5.19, 5.34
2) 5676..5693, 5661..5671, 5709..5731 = 0.0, 5.16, 5.23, 5.33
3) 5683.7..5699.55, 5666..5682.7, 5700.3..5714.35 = -0.2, 5.37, 5.23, 4.96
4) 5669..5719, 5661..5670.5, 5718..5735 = 1.3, 5.17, 5.17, 5.48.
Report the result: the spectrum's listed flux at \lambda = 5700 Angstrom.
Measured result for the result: 4.836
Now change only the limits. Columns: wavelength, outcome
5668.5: 5.643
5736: 5.568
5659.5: 4.717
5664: 4.982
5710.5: 4.676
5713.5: 5.277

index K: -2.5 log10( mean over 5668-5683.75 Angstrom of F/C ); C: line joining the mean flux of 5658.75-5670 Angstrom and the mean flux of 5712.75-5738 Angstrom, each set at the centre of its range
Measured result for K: -0.033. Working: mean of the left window 5.12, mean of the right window 5.42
